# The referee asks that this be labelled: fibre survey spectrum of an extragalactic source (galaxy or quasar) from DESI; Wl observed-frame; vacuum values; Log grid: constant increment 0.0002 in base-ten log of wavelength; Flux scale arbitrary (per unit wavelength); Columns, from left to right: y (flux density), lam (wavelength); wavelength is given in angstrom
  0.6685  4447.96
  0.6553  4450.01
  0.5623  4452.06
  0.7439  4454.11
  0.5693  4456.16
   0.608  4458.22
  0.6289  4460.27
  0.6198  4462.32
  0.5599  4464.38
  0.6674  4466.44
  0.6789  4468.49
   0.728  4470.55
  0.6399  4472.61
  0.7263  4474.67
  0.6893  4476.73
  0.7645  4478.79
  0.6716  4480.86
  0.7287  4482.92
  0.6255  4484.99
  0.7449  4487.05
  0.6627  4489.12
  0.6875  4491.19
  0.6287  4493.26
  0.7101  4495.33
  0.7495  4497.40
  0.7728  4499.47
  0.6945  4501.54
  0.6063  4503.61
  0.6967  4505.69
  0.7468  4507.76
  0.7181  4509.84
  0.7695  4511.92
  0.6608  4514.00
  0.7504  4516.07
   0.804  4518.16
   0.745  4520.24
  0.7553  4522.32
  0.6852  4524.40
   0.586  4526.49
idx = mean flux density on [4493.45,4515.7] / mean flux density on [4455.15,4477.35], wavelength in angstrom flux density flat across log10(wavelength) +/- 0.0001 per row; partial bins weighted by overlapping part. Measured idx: 1.1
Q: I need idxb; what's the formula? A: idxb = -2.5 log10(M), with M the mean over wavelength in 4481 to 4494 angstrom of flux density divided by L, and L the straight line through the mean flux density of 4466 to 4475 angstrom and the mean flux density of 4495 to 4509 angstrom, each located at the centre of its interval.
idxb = 0.03 mag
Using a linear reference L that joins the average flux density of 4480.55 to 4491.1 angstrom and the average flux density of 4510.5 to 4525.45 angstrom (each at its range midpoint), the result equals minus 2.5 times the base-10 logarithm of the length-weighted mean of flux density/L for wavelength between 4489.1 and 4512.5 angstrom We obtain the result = 0.01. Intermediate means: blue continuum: 0.688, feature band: 0.704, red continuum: 0.738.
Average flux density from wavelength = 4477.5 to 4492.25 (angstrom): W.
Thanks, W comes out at 0.697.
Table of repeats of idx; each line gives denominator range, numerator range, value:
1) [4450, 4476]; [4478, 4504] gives 1.08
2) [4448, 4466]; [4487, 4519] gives 1.14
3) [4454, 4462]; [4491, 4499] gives 1.12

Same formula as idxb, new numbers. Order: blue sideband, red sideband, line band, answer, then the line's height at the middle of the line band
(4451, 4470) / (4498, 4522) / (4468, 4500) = -0.040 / 0.675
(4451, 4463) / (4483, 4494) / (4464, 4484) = -0.061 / 0.651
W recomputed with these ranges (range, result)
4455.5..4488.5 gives 0.667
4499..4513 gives 0.712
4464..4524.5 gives 0.704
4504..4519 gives 0.728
